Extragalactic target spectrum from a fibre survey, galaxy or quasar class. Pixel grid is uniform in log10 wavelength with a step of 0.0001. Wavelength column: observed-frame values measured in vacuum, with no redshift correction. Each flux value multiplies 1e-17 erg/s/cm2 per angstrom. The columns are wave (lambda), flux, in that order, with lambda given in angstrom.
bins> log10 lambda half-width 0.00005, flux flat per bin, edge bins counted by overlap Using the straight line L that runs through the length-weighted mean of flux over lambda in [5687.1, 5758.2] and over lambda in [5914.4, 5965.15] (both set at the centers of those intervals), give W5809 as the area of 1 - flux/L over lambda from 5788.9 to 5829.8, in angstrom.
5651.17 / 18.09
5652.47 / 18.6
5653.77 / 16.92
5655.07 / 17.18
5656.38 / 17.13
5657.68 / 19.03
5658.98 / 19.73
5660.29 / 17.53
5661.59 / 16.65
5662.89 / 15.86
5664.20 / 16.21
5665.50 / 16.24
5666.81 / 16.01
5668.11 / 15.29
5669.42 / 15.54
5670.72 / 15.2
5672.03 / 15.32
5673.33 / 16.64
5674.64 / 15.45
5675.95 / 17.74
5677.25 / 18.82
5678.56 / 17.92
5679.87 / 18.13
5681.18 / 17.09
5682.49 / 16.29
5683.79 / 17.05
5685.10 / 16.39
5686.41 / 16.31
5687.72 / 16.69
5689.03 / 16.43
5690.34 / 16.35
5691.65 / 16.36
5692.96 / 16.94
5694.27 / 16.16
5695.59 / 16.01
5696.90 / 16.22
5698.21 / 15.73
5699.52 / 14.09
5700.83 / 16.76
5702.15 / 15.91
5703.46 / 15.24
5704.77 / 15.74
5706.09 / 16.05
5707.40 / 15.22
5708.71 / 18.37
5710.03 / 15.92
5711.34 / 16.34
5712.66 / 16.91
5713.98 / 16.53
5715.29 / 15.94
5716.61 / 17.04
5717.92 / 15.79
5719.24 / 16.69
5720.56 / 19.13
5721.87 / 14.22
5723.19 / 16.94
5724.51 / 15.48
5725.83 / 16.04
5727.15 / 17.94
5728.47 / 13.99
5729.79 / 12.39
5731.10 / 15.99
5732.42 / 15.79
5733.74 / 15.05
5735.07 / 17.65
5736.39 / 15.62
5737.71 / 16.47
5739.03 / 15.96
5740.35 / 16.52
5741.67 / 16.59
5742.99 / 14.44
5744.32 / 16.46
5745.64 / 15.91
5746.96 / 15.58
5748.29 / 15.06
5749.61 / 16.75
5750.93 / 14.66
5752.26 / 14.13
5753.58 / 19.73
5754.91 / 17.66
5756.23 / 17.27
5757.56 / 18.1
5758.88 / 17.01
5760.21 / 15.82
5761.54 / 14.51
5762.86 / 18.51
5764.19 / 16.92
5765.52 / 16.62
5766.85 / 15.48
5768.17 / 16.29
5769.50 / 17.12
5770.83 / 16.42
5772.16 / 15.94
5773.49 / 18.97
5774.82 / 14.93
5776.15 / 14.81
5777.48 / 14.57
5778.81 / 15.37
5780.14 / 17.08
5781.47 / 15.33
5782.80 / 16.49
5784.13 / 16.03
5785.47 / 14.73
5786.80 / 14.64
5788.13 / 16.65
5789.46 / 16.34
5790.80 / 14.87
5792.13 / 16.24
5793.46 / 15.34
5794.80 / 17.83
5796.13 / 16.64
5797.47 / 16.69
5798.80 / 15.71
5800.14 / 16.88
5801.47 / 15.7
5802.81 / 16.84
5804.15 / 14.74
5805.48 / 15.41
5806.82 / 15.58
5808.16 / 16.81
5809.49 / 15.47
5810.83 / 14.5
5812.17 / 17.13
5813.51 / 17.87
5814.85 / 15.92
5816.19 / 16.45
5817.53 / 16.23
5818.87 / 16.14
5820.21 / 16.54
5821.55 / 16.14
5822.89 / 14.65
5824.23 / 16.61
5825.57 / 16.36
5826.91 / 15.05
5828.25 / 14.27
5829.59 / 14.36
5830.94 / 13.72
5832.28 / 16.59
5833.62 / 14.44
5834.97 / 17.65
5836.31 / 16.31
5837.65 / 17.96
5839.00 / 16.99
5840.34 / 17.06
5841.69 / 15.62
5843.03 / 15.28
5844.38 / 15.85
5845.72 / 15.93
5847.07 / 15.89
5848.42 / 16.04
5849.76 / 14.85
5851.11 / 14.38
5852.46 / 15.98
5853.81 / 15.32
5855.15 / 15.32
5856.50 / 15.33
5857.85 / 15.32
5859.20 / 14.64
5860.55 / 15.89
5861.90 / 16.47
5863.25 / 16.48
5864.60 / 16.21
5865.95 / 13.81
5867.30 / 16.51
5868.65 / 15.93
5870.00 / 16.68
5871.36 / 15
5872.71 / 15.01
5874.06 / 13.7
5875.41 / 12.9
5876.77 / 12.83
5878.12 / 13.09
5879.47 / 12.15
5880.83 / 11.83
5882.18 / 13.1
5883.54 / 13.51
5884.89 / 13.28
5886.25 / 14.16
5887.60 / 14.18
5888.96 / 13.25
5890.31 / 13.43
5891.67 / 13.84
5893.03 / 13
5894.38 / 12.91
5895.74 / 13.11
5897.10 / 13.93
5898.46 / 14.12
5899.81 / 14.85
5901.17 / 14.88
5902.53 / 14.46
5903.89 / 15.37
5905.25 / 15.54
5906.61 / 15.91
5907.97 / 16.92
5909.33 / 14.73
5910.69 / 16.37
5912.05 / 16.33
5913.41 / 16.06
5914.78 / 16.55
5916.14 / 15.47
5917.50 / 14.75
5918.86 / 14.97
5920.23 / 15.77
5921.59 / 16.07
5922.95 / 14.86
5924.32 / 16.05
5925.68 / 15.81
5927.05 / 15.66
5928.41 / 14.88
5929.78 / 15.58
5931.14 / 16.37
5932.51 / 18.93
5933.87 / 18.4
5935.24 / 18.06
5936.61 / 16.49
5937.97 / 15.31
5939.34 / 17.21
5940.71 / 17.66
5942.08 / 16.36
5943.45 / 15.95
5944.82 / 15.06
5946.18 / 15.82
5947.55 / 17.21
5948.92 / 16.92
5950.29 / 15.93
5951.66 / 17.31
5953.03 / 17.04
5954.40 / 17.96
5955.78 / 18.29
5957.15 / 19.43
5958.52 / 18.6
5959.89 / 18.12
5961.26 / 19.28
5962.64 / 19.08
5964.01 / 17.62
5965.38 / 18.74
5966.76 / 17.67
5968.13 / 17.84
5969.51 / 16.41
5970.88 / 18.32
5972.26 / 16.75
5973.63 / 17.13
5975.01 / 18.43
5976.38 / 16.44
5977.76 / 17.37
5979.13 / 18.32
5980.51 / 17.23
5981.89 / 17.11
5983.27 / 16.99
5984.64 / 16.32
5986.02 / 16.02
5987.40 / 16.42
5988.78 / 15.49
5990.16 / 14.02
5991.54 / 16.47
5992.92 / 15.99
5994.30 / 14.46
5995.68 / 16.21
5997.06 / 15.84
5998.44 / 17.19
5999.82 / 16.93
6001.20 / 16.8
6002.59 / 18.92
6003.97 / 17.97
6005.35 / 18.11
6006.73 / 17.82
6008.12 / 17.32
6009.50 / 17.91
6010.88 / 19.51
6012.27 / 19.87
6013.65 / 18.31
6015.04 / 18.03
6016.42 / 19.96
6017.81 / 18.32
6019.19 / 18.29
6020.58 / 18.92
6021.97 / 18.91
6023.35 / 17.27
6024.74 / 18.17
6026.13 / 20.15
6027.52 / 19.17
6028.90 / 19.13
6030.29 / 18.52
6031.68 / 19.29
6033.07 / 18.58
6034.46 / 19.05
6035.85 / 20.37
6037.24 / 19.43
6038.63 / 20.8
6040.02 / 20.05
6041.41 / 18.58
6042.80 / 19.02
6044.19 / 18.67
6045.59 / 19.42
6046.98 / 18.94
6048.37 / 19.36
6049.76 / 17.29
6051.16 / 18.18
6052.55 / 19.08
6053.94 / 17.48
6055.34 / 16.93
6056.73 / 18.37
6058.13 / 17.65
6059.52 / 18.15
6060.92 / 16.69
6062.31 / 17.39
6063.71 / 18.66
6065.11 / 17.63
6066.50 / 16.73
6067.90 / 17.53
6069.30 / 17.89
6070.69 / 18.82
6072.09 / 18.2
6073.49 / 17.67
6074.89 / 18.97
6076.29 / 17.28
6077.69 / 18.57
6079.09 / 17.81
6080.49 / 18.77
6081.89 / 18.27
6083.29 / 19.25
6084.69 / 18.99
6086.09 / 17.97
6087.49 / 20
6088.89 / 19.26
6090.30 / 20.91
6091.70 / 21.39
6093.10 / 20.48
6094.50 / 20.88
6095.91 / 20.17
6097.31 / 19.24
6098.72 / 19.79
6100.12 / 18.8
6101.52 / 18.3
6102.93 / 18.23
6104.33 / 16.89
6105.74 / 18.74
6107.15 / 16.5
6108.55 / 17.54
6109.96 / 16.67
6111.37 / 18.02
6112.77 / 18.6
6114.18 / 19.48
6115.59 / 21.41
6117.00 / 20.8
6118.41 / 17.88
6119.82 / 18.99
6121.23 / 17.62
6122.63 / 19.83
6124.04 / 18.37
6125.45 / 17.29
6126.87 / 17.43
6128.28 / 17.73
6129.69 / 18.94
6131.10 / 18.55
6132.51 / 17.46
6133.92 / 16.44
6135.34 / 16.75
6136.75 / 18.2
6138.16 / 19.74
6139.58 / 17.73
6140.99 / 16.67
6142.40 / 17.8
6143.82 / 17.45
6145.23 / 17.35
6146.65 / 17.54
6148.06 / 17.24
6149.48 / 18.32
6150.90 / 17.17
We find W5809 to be 1.1 angstrom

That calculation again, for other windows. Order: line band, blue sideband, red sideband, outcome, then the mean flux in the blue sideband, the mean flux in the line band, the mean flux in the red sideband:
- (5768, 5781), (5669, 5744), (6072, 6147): 0.4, 16.2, 16.1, 18.5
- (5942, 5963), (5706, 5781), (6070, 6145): 0.2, 16.2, 17.4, 18.5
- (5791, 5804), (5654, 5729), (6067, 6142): 0.5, 16.5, 16.3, 18.6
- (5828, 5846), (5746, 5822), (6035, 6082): 0.8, 16.2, 15.9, 18.4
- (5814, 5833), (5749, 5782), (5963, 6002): 1.0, 16.4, 15.7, 16.8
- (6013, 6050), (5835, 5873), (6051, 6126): -2.3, 15.8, 19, 18.5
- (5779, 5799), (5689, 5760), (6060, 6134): 0.7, 16.2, 16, 18.5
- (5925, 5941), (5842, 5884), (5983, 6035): -0.4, 14.9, 16.7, 17.7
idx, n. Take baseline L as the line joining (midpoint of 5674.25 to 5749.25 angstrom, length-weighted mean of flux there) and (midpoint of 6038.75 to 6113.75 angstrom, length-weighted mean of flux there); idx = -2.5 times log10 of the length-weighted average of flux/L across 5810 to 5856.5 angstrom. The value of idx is 0.08 mag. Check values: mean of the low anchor 16.2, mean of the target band 15.9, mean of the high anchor 18.5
